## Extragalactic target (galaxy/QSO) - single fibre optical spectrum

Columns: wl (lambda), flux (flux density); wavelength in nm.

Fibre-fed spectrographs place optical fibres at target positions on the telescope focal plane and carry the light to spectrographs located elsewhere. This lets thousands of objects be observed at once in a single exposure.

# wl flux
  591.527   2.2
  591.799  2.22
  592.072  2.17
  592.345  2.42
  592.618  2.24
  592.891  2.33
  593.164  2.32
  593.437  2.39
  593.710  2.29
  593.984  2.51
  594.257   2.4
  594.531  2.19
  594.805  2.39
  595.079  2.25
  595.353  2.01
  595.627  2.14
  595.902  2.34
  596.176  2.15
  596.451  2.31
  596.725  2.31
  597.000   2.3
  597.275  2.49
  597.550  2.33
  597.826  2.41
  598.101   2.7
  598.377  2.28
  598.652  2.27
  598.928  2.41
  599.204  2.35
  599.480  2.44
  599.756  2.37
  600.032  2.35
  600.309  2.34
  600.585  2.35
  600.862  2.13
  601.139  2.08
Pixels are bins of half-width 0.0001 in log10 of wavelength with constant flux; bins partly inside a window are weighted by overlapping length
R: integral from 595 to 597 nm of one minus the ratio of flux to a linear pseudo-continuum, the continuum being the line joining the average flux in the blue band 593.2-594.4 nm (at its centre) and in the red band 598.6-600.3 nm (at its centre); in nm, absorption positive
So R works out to 0.14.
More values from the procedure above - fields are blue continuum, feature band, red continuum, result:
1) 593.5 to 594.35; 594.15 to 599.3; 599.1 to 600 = 0.16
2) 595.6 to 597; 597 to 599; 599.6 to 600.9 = -0.10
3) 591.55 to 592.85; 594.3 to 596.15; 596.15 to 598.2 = 0.09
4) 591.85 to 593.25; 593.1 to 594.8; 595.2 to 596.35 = -0.09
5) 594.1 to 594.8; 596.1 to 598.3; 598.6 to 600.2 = -0.03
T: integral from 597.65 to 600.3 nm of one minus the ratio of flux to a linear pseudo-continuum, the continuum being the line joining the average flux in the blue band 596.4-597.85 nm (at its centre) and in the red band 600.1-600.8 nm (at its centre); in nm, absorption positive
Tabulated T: -0.06 nm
